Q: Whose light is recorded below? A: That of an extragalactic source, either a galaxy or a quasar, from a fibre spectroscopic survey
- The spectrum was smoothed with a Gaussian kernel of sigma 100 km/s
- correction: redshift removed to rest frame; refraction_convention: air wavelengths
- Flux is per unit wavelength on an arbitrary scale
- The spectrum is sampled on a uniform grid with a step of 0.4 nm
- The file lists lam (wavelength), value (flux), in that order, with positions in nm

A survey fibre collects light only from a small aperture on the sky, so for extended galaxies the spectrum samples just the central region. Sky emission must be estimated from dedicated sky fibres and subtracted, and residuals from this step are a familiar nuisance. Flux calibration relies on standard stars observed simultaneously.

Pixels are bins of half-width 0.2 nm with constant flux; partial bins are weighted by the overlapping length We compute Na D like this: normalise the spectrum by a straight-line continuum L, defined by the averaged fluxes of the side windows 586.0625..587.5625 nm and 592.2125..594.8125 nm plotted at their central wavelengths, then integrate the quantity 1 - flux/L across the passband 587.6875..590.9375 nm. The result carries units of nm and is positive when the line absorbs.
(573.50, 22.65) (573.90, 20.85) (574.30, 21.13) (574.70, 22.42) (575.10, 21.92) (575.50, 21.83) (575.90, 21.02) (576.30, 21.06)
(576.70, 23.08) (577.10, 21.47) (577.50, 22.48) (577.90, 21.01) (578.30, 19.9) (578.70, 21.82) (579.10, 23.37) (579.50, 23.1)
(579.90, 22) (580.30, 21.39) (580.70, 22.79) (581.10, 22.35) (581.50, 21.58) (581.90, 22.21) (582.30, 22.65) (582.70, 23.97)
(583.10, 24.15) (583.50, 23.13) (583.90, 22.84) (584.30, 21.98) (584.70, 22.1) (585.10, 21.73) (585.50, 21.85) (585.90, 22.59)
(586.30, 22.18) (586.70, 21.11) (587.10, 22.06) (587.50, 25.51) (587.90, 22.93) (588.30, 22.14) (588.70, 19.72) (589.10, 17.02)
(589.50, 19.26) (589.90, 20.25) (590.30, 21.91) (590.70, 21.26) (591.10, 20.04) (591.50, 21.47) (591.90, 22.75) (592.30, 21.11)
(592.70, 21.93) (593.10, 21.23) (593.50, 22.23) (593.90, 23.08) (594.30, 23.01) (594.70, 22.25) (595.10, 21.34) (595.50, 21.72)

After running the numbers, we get 0.26 nm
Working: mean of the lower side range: 22.5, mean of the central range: 20.6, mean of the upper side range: 22.2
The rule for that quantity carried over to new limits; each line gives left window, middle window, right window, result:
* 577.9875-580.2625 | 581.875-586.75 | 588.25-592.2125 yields -0.289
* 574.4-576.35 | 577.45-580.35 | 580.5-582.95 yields 0.042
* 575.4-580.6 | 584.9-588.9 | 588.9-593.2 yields -0.208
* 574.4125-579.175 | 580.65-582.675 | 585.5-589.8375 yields -0.078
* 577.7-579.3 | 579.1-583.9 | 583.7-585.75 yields -0.197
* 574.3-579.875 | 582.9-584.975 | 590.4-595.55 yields -0.092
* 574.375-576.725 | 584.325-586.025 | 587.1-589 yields 0.007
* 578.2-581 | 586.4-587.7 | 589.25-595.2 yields -0.064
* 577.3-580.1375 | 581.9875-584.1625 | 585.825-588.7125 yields -0.103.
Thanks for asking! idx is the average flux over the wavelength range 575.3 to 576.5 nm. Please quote 21.3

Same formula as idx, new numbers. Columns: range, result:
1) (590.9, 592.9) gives 21.5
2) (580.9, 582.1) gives 22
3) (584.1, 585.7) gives 21.9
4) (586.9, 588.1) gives 23.5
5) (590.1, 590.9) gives 21.6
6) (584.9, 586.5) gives 22.1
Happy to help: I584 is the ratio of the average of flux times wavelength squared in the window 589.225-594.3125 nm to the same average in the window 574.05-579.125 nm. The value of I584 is 1.04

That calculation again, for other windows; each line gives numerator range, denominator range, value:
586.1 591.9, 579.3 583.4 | 0.96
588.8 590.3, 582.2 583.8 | 0.84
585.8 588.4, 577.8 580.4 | 1.07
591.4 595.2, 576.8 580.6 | 1.06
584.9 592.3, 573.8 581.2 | 1.02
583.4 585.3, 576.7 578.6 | 1.06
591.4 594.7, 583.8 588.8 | 1.02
